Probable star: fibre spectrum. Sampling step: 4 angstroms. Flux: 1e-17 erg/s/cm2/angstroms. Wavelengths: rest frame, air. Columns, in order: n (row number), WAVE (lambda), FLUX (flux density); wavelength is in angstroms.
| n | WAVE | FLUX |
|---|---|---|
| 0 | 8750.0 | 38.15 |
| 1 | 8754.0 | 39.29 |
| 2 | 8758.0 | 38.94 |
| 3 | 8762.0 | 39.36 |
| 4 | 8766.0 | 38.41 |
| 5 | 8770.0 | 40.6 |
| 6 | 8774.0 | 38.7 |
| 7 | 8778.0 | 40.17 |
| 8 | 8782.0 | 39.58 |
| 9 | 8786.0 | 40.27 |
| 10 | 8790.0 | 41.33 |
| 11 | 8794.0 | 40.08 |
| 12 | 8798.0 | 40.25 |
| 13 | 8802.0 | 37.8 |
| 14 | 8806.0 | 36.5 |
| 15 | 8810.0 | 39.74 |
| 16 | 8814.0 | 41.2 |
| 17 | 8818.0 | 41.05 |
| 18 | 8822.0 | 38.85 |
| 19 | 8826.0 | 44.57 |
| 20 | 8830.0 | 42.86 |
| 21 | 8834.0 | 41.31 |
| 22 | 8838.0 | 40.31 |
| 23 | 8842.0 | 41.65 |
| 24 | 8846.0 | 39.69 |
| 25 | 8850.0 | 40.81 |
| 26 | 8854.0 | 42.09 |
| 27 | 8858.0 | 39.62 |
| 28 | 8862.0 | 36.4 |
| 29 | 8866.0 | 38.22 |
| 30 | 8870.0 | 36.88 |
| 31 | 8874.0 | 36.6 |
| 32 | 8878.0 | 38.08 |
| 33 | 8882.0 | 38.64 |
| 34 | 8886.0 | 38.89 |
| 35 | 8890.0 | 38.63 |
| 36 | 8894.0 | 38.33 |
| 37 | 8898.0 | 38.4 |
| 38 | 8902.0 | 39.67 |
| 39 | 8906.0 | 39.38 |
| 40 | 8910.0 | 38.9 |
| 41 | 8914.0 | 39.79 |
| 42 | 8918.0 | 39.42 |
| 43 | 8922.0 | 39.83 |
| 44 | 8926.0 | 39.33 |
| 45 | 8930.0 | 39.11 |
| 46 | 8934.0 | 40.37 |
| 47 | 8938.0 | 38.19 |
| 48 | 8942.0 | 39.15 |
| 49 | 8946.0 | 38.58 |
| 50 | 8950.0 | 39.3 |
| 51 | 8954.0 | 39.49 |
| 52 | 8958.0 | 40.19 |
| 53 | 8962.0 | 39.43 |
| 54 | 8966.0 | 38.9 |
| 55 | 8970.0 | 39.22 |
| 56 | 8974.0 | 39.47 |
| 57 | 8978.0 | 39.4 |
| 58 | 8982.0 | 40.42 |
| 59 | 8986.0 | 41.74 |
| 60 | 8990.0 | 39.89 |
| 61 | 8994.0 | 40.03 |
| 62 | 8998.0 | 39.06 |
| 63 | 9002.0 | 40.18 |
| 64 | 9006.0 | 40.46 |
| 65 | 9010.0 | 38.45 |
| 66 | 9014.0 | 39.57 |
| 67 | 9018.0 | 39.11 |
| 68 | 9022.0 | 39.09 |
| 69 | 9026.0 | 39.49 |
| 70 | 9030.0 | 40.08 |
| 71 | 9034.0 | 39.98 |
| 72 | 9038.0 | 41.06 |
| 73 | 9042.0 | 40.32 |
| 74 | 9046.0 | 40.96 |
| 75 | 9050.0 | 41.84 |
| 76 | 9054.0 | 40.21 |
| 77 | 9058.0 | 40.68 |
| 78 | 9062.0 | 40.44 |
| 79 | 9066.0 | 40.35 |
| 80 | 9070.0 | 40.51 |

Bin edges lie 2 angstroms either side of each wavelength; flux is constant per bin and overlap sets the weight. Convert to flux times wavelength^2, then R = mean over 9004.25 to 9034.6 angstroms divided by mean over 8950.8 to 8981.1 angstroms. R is 1.01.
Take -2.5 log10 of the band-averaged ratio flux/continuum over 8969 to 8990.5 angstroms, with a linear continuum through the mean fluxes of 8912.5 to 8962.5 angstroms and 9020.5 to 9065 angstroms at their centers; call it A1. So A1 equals -0.007 mag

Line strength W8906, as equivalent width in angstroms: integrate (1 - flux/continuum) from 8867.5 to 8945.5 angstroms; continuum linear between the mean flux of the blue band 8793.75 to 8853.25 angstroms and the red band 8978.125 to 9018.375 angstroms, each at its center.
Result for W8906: 2.71 angstroms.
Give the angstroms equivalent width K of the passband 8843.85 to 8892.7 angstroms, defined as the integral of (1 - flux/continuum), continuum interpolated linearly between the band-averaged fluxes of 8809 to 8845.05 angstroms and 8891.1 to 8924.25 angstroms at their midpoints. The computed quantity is 1.8 angstroms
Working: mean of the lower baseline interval 41.3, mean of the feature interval 38.7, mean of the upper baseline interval 39.2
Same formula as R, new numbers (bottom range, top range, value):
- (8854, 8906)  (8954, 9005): 1.06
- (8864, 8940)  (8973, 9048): 1.06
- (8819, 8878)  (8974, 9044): 1.04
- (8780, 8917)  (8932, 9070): 1.04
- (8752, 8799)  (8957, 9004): 1.05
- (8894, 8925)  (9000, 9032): 1.03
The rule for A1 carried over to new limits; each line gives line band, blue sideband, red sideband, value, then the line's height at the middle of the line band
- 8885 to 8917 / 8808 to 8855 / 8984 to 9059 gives 0.048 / 40.8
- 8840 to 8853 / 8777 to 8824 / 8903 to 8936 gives -0.032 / 39.6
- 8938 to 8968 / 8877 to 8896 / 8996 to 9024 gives -0.006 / 39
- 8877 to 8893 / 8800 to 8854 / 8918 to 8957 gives 0.036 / 39.9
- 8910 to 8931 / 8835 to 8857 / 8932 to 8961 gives 0.007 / 39.7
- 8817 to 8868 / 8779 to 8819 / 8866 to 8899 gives -0.046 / 38.9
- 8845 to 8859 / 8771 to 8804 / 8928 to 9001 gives -0.026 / 39.7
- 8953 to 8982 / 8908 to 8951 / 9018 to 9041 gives 0.000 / 39.5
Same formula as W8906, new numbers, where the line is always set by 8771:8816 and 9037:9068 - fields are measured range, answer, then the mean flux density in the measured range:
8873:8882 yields 0.5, 37.7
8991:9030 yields 1.0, 39.5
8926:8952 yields 0.7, 39.1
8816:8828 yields -0.5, 41.5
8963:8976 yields 0.4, 39.2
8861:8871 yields 0.7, 37.3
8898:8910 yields 0.3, 39.2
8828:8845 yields -0.7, 41.4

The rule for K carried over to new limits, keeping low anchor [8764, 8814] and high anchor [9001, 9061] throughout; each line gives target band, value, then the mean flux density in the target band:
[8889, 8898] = 0.30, 38.4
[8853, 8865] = 0.19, 39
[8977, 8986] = -0.09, 40.4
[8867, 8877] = 0.68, 37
